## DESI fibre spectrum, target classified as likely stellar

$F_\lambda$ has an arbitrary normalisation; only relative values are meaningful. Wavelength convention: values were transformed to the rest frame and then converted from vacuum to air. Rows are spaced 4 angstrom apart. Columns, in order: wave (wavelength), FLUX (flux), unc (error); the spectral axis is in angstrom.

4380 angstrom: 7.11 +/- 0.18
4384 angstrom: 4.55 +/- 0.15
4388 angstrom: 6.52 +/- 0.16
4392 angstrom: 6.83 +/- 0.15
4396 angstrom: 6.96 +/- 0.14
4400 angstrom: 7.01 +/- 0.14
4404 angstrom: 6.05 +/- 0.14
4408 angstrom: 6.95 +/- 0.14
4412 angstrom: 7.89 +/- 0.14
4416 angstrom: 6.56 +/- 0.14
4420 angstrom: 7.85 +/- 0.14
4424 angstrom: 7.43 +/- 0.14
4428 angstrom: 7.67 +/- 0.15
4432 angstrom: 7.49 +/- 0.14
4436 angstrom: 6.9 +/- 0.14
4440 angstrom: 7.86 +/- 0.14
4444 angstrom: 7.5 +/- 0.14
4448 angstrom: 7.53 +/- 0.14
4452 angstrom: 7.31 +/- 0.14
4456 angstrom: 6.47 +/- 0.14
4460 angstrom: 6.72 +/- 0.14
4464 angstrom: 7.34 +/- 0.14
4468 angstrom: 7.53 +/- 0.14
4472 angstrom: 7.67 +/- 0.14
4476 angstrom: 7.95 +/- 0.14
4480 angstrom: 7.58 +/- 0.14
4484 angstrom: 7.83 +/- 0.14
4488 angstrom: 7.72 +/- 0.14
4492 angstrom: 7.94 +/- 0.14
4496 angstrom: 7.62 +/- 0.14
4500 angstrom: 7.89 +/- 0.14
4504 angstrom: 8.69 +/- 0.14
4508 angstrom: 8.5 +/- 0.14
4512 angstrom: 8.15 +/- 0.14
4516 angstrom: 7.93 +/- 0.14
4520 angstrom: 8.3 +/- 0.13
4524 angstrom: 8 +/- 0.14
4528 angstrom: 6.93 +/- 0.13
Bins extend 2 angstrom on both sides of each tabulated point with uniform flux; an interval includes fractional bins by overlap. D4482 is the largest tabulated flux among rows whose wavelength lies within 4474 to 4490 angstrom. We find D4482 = 7.95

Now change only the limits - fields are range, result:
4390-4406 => 7.01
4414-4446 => 7.86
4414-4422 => 7.85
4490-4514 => 8.69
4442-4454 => 7.53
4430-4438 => 7.49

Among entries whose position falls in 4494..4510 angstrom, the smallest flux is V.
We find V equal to 7.62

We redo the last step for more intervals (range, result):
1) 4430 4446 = 6.9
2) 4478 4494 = 7.58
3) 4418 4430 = 7.43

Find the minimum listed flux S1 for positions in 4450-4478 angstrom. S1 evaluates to 6.47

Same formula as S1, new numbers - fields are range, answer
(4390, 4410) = 6.05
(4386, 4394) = 6.52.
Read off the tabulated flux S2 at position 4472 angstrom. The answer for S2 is 7.67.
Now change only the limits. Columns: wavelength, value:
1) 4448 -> 7.53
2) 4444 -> 7.5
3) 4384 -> 4.55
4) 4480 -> 7.58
